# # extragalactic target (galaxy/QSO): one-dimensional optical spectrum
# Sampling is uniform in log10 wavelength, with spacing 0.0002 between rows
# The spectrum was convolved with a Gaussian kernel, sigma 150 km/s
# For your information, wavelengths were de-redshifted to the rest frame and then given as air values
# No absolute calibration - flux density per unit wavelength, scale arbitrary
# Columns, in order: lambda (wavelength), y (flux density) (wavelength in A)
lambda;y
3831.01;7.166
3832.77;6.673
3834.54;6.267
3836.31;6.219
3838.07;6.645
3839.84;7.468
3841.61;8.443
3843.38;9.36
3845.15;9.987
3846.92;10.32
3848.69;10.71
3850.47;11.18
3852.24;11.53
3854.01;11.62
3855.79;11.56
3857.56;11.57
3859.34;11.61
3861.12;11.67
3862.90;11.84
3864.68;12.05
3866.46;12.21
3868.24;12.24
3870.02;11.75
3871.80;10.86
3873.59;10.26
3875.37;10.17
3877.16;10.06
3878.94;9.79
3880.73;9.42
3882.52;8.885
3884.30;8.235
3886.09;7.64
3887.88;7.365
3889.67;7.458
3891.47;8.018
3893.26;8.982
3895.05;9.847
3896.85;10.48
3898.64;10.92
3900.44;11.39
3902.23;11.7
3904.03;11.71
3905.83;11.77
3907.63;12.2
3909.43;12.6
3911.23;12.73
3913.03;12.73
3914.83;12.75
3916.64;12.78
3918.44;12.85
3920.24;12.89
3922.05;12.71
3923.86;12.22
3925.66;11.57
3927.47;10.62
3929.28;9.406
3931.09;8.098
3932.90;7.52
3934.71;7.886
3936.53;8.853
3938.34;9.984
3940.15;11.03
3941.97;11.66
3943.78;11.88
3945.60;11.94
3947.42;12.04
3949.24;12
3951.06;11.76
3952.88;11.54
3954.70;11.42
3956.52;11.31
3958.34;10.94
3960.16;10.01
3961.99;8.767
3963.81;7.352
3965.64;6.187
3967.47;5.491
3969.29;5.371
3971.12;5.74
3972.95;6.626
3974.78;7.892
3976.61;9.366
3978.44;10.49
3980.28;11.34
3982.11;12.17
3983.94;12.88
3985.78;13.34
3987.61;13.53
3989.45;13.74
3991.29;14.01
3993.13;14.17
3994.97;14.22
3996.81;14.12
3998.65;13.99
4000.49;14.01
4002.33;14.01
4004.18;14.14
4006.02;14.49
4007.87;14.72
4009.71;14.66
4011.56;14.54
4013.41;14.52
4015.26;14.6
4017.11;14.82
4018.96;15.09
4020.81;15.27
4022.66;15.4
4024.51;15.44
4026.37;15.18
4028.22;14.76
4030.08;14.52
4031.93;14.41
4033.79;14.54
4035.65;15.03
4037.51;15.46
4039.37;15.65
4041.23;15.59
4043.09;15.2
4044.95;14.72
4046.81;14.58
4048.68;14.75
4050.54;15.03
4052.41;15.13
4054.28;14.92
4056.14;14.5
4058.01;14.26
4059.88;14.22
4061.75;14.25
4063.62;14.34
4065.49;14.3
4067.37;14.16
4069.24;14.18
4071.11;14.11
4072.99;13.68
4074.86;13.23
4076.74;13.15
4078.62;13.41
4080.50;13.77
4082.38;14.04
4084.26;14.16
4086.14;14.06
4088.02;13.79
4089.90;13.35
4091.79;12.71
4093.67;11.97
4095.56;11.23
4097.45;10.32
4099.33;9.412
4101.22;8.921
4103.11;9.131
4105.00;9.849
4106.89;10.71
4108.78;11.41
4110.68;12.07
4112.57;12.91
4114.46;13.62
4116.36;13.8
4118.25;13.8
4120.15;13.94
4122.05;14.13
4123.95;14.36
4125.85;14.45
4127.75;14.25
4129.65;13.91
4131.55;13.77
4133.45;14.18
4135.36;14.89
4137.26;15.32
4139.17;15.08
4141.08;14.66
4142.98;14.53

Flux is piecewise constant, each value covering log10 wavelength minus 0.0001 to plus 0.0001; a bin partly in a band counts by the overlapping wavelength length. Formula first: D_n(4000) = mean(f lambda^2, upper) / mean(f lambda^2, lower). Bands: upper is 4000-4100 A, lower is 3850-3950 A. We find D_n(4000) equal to 1.41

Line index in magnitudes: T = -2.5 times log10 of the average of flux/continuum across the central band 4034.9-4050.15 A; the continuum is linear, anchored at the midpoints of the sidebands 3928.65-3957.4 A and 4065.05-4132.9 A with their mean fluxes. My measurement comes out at -0.25 mag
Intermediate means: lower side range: 10.5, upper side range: 12.9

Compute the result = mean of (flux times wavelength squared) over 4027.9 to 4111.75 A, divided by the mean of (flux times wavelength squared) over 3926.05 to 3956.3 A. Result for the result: 1.36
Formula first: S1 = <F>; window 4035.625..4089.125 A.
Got 14.4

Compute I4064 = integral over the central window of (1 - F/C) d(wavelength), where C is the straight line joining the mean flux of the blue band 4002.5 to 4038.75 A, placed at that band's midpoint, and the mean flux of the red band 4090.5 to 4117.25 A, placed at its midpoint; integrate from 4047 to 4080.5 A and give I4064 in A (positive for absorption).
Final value -3.1 A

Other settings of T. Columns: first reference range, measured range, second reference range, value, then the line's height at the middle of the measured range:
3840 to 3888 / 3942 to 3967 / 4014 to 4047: 0.22 mag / 12.9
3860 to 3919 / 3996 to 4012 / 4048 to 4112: -0.18 mag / 12.1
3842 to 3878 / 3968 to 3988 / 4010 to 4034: 0.39 mag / 13.8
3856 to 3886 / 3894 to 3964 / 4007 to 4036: 0.11 mag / 12.3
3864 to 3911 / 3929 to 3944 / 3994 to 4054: 0.25 mag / 11.9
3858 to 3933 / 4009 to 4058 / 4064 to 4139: -0.21 mag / 12.3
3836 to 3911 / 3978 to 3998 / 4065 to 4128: -0.14 mag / 11.6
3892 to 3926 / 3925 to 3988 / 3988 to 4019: 0.30 mag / 13.1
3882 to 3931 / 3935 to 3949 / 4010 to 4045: 0.10 mag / 12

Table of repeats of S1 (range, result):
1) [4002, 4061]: 14.8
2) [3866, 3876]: 11.2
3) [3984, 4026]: 14.4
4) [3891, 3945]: 11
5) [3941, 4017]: 11.7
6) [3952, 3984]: 9.06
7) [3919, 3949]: 10.7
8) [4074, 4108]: 12.1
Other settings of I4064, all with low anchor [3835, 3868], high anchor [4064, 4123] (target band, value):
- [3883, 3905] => 2.6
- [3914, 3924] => -1.6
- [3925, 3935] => 1.7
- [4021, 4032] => -2.7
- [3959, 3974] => 5.8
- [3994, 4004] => -2.0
